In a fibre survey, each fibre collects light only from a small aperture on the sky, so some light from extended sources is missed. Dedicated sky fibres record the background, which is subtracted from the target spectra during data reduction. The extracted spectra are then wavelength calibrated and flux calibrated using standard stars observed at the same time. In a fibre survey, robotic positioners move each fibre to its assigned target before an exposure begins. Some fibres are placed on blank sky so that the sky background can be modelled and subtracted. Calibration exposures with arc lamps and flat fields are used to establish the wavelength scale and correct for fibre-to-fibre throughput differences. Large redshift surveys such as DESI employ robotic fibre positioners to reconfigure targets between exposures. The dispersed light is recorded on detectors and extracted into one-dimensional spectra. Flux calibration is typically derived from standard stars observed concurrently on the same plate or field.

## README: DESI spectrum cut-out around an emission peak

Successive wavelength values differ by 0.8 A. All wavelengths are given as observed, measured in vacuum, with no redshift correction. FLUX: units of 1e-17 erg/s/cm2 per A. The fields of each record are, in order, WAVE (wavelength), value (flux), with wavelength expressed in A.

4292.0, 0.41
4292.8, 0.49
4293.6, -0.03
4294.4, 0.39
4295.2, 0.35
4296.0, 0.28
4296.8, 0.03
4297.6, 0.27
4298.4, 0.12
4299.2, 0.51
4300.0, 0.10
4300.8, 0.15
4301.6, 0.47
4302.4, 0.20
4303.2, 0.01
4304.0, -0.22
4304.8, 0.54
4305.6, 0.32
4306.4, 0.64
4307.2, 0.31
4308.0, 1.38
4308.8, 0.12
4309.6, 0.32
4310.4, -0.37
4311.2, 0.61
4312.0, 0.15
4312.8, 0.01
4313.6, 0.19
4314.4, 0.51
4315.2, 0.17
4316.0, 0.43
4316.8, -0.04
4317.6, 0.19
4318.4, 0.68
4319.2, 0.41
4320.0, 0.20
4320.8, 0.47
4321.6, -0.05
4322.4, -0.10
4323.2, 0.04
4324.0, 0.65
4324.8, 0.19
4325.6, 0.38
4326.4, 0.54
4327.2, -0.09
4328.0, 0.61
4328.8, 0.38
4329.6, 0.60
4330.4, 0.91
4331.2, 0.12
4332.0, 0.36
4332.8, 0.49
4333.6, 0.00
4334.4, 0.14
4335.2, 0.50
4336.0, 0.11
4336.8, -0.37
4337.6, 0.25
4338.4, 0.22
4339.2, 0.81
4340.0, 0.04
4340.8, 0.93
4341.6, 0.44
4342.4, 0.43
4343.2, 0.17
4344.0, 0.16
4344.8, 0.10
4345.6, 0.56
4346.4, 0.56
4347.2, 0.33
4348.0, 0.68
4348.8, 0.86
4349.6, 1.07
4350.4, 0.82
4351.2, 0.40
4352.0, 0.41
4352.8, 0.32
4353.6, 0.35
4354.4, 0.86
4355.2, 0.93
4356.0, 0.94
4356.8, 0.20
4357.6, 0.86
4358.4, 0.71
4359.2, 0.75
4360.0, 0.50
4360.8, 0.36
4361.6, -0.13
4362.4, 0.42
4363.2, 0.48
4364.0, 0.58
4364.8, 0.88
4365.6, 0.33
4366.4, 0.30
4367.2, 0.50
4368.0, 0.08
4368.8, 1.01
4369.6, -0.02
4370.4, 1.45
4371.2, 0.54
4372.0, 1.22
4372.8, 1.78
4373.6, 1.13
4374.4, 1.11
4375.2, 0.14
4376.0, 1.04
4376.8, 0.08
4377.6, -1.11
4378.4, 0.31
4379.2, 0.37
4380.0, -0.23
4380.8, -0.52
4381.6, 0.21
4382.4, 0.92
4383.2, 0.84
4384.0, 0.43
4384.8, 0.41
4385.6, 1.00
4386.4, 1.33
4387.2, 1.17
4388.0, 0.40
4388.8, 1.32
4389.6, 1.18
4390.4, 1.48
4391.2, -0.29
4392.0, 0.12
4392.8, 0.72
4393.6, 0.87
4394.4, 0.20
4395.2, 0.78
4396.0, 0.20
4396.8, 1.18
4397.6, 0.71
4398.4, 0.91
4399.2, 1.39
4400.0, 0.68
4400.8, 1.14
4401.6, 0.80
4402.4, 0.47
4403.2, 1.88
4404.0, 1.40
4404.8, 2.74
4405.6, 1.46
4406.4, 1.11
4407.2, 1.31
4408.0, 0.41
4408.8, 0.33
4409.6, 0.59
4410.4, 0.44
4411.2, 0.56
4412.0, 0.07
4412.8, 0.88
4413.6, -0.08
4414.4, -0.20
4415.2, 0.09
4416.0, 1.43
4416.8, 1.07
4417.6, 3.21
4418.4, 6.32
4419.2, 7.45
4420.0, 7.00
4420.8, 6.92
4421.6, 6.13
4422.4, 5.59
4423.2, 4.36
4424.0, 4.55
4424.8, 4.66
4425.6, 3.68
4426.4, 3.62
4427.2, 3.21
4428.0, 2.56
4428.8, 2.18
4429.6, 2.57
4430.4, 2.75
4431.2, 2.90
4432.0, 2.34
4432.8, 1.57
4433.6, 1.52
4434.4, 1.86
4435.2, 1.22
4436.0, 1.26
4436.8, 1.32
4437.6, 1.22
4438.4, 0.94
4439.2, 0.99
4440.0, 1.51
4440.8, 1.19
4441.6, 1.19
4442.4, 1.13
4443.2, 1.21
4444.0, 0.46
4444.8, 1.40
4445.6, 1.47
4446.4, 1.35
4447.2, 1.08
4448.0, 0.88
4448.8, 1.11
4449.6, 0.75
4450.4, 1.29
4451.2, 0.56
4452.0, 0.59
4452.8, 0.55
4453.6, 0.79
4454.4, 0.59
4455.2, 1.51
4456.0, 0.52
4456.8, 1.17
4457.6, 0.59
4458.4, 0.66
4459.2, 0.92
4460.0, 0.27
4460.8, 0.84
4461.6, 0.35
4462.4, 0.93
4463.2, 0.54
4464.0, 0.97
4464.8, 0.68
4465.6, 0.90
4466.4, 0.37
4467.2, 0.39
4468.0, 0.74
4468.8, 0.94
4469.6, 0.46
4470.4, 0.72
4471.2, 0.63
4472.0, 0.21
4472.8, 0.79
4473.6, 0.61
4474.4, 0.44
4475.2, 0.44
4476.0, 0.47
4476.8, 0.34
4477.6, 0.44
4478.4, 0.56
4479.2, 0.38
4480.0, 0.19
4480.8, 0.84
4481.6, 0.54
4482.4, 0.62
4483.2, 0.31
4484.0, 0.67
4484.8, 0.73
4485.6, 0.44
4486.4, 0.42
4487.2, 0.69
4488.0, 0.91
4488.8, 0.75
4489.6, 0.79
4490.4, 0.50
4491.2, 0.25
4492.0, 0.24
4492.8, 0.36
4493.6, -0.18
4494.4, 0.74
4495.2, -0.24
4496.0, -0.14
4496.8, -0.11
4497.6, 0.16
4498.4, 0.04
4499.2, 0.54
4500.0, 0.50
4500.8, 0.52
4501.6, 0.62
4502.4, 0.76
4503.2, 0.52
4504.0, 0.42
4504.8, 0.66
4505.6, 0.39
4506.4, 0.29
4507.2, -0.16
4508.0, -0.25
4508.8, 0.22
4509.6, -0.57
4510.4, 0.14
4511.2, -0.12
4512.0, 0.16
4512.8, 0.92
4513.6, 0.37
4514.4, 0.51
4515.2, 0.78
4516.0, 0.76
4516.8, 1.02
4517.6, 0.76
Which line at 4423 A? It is Ly-alpha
